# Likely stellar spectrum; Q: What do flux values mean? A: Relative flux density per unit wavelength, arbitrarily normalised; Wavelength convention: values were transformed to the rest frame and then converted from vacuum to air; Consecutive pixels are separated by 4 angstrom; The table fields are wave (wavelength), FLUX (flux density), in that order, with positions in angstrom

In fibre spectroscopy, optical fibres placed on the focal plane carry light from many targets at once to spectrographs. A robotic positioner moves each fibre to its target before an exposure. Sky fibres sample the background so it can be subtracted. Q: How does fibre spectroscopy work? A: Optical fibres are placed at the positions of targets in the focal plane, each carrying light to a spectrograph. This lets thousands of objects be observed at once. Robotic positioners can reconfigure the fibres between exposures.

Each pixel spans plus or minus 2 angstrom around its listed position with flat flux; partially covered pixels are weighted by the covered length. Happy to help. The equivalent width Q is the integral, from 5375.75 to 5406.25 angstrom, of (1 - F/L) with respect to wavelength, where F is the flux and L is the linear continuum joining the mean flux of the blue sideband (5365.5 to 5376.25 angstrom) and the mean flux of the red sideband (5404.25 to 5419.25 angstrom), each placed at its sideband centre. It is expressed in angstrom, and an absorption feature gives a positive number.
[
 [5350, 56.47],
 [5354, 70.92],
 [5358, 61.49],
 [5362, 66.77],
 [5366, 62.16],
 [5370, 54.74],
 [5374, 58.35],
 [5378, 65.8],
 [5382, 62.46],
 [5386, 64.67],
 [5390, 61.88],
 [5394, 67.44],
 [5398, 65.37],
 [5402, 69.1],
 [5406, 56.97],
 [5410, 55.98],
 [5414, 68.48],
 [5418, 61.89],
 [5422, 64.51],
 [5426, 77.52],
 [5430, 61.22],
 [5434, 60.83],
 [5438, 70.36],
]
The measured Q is -2.6 angstrom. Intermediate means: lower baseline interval 58.1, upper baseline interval 60.8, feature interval 64.6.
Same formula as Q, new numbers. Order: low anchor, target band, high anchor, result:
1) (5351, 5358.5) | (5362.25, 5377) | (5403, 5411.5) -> 0.86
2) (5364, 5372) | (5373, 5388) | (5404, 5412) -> -1.37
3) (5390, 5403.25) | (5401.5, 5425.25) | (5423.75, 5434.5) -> 1.30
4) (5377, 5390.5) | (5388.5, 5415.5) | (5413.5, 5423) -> 0.24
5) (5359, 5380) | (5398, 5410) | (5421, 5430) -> 0.76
